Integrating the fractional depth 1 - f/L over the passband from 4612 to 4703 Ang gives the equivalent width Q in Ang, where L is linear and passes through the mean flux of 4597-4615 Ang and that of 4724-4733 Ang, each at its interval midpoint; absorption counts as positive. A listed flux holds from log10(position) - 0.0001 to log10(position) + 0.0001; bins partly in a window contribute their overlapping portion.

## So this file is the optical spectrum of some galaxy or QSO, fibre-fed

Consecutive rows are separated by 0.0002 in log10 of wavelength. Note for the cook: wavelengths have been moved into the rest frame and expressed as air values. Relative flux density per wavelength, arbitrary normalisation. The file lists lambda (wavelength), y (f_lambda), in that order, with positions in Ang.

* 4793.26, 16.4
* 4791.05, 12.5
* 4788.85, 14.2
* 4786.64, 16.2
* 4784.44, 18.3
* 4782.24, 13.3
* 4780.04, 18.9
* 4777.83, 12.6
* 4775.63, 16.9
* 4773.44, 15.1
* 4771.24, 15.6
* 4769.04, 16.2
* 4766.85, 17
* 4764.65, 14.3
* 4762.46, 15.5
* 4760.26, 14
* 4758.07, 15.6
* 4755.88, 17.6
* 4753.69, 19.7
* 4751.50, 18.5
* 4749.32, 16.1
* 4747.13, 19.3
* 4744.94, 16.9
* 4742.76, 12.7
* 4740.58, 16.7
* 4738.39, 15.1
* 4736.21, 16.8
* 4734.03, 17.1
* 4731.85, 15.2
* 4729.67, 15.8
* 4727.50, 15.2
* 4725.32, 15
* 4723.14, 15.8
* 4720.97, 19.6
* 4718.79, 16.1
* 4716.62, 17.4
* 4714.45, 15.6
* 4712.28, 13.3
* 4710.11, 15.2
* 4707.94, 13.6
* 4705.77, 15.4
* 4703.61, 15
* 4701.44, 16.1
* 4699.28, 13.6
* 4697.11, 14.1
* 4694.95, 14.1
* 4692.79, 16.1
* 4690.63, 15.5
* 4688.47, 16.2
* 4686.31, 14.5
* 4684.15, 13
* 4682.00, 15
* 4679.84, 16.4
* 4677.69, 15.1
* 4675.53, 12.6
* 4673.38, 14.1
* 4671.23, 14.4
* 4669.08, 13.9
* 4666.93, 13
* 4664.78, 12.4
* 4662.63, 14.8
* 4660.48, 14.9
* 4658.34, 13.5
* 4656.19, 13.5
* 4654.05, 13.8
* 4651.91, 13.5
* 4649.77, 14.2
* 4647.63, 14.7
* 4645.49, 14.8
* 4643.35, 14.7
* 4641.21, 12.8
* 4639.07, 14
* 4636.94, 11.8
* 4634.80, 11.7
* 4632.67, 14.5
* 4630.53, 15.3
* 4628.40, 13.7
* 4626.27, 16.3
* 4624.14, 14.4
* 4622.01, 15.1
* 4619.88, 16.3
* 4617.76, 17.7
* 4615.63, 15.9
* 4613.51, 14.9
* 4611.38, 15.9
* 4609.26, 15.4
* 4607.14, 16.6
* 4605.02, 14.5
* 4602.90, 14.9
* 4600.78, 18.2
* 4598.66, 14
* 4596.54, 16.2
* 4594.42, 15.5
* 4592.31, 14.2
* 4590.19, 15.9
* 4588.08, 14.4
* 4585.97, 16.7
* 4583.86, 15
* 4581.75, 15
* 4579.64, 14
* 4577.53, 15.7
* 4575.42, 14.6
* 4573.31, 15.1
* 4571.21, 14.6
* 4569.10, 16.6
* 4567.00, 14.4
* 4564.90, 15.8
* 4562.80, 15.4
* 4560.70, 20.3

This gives 6.0 Ang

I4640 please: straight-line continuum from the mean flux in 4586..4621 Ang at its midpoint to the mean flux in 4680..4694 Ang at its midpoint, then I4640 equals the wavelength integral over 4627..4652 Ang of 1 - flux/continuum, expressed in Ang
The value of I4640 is 2.6 Ang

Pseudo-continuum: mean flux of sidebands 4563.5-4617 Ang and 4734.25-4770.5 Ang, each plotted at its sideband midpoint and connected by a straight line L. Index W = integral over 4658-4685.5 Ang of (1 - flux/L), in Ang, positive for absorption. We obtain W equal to 3.1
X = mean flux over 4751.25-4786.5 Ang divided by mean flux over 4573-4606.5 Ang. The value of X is 1.06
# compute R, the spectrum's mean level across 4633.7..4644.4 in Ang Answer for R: 13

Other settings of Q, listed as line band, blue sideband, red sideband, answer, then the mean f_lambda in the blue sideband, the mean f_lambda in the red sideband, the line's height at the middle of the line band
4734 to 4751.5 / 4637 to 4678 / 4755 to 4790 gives -1.39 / 13.9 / 15.7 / 15.2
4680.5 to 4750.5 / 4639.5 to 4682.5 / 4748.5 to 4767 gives -0.55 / 14.1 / 16.5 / 15.4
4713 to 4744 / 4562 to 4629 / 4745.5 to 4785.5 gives 0.34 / 15.4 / 16.4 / 16.2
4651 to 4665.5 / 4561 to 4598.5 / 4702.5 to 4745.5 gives 1.59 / 15.3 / 15.7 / 15.5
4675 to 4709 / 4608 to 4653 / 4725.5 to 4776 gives 1.39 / 14.7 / 16.2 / 15.4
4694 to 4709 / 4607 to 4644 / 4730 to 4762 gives 1.22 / 14.8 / 16.5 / 15.9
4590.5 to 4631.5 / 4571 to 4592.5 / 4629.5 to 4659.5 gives -3.04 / 15.1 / 13.8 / 14.5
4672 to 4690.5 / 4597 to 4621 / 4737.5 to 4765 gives 1.68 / 15.9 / 16.4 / 16.1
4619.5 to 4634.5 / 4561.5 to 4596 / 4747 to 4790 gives 0.60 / 15.2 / 16.2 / 15.5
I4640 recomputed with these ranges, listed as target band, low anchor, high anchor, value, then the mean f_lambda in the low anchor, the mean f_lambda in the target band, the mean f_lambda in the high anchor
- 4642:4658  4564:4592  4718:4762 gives 1.6 Ang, 15.2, 14.1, 16.4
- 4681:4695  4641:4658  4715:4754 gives 0.2 Ang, 14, 15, 16.5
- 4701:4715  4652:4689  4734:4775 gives 0.3 Ang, 14.1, 14.8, 16.3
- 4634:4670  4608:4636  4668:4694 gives 3.1 Ang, 15.2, 13.7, 14.7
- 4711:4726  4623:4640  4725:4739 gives -0.5 Ang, 14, 16.1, 15.8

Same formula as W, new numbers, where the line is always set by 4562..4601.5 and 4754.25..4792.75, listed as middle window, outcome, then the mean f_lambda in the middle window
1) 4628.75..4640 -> 1.4 Ang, 13.5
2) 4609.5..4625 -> -0.4 Ang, 15.7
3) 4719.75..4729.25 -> -0.5 Ang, 16.3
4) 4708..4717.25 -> 0.3 Ang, 15.1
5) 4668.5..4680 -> 0.9 Ang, 14.3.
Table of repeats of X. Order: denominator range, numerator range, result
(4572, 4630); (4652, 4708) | 0.94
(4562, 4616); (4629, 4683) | 0.91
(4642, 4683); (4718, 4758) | 1.17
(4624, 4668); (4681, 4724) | 1.10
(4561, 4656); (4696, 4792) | 1.05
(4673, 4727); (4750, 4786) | 1.07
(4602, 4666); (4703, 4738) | 1.08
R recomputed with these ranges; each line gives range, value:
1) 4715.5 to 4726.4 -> 16.8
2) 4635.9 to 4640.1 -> 12.9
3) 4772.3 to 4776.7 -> 16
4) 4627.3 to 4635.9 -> 13.8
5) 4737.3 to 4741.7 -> 15.9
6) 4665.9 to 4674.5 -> 13.9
